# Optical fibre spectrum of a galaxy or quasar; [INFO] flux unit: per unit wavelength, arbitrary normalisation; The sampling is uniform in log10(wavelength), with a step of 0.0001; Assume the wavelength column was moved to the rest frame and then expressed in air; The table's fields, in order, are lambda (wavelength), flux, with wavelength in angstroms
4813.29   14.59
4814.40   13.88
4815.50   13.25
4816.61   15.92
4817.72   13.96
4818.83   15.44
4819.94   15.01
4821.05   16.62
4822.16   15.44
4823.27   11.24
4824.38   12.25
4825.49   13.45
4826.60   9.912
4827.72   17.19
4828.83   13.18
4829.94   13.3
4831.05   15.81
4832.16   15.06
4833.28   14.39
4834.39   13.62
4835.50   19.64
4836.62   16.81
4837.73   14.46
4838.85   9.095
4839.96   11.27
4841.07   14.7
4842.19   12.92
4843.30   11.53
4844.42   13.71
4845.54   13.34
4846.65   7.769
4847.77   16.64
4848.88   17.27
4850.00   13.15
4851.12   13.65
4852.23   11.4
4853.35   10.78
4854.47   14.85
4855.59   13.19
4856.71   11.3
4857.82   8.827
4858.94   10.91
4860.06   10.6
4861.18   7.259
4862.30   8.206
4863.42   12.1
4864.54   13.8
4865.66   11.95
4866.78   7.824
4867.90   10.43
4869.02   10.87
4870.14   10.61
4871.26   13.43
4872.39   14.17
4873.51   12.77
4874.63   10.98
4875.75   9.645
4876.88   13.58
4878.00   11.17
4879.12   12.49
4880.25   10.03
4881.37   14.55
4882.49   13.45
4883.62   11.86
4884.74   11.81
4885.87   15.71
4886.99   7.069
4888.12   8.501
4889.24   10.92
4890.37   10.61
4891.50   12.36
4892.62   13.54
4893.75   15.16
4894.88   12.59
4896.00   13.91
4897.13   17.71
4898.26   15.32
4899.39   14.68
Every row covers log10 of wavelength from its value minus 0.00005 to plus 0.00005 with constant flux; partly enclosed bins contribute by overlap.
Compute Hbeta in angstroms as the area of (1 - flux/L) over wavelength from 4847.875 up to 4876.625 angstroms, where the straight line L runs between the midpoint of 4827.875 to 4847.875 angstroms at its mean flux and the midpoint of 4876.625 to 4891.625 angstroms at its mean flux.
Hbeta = 2.2 angstroms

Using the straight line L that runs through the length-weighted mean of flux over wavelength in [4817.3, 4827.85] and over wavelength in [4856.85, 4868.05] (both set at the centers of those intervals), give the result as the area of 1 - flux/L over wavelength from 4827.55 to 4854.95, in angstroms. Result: -3.57 angstroms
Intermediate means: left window 13.9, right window 10.2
